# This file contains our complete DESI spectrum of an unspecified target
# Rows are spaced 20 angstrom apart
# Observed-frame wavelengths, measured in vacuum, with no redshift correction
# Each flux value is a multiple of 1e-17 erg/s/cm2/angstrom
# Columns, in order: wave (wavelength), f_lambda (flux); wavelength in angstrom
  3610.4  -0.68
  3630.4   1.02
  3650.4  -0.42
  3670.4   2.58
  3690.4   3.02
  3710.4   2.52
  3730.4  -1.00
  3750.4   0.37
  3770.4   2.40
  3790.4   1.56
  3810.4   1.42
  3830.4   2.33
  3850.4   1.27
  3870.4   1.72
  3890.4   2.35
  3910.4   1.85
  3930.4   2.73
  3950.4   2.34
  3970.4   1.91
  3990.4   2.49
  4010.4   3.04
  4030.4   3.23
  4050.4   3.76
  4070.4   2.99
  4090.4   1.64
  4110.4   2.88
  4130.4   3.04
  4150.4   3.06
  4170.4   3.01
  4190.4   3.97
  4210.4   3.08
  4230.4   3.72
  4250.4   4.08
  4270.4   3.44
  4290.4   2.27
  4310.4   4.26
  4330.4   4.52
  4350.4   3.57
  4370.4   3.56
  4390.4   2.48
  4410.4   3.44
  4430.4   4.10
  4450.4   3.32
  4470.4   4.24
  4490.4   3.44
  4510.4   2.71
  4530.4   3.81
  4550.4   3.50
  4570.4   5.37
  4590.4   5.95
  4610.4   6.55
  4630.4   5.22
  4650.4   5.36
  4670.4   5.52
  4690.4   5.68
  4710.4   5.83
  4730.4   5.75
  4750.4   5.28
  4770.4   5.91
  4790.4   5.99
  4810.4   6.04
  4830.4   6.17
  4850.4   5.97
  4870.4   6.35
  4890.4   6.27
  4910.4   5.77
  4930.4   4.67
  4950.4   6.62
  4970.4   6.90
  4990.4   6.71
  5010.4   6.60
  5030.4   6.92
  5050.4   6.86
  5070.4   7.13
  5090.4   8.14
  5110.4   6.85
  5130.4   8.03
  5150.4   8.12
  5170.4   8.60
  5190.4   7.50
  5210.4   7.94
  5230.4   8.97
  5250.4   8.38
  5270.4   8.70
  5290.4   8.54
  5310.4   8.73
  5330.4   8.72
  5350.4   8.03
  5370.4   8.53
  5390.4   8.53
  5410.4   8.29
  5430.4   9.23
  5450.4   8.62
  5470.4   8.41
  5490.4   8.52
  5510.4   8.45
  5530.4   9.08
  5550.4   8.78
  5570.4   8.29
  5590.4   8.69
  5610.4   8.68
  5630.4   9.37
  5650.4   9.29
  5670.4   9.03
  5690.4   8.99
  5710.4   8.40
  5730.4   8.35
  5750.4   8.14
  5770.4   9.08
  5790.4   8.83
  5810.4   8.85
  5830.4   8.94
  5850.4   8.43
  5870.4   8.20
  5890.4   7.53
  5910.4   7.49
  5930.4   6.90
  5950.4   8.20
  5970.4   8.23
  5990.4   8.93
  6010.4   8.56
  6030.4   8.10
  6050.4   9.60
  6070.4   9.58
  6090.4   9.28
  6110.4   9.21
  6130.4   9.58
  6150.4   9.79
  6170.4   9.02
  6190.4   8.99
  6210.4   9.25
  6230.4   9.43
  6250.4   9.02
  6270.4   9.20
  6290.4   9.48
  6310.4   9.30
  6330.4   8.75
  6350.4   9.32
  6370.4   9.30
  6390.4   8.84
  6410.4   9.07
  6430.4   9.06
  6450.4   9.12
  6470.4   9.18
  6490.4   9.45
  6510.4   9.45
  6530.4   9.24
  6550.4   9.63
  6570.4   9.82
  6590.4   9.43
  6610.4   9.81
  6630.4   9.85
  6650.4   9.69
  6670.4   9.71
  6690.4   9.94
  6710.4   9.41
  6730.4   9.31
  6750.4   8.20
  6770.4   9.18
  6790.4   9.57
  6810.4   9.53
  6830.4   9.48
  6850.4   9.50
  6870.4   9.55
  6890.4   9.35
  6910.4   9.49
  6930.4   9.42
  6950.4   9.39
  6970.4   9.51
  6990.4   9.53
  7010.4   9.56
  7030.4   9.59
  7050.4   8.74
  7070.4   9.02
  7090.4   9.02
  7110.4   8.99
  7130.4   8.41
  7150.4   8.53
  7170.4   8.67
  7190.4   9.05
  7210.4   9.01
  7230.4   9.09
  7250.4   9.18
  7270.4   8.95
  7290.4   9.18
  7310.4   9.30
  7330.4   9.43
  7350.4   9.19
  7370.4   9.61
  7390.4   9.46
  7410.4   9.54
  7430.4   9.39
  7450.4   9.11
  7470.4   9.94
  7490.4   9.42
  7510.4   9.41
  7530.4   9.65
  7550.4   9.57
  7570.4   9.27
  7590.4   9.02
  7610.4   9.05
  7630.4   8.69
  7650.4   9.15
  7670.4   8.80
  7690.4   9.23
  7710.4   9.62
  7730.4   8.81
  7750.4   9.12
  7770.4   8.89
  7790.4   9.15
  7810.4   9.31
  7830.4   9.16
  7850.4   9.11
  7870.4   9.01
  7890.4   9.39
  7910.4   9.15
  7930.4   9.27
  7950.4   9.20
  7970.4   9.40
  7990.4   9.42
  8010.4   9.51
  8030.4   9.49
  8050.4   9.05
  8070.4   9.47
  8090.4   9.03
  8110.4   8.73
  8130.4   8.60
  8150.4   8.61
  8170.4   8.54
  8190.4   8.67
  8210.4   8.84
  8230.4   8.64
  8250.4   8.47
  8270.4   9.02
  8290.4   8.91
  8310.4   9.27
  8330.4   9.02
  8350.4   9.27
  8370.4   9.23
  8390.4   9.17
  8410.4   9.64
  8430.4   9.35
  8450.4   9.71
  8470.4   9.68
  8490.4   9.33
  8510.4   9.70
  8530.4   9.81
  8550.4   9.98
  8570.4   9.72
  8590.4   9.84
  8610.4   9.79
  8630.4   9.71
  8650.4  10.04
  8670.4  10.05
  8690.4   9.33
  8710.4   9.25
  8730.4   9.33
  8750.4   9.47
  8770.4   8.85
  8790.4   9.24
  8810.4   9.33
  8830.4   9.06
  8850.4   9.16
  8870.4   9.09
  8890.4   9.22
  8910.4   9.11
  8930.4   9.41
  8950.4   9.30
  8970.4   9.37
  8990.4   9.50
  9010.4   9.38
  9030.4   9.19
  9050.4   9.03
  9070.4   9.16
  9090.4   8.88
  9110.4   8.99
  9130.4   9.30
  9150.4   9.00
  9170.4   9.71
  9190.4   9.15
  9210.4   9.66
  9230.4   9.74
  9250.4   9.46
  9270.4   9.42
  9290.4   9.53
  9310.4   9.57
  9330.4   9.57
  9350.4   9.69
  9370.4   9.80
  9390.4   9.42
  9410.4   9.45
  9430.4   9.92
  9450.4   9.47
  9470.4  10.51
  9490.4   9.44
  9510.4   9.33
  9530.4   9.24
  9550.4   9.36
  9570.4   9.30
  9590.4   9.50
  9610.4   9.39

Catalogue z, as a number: 0.145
